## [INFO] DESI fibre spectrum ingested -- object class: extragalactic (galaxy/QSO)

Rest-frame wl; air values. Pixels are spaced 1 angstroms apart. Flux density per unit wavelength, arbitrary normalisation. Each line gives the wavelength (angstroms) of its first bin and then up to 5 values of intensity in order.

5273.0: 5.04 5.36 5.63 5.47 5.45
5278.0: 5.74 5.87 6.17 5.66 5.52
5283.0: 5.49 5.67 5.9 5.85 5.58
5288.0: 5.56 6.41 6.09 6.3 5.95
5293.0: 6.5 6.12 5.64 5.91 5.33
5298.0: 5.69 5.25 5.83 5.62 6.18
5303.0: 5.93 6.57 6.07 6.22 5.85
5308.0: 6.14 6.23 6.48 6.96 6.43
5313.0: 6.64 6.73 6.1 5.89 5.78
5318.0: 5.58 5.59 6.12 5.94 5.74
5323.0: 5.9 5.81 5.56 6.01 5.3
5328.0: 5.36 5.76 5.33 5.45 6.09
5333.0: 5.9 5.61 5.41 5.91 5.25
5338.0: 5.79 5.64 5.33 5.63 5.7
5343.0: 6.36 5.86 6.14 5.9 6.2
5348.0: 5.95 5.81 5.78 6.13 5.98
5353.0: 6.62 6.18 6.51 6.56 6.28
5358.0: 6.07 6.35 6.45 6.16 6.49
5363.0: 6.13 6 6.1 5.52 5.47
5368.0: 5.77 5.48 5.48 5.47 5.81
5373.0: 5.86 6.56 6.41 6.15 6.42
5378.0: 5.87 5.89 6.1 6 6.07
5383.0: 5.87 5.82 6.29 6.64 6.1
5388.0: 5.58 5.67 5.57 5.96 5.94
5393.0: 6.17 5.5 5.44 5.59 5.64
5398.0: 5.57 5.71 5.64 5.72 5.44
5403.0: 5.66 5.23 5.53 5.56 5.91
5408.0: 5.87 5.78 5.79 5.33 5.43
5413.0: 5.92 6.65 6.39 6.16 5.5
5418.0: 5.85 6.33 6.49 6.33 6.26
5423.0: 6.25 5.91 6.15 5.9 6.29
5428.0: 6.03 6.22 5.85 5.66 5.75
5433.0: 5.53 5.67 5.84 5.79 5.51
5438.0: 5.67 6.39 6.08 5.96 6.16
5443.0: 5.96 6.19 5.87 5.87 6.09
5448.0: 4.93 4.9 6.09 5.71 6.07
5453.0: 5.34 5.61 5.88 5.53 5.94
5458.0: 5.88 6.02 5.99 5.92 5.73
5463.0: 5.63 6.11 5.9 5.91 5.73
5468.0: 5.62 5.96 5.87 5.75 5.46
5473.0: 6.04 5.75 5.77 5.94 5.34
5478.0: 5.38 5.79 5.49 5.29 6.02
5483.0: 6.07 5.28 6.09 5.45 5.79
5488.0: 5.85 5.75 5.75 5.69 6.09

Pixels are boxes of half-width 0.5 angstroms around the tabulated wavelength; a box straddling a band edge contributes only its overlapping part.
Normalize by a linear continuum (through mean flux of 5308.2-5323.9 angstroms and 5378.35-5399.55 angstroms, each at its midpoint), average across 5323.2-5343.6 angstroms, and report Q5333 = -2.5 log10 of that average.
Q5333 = 0.07 mag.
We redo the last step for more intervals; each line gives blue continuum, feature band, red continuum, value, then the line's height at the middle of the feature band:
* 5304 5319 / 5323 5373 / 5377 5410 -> 0.03 mag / 6.03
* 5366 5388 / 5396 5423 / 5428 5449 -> 0.01 mag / 5.89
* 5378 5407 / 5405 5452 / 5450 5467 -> -0.02 mag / 5.81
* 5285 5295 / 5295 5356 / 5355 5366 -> 0.04 mag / 6.13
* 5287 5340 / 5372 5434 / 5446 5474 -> -0.02 mag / 5.82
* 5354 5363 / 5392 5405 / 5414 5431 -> 0.11 mag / 6.2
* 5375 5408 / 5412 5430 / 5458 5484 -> -0.06 mag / 5.81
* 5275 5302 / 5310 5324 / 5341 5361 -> -0.03 mag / 5.95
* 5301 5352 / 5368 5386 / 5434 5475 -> -0.02 mag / 5.88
